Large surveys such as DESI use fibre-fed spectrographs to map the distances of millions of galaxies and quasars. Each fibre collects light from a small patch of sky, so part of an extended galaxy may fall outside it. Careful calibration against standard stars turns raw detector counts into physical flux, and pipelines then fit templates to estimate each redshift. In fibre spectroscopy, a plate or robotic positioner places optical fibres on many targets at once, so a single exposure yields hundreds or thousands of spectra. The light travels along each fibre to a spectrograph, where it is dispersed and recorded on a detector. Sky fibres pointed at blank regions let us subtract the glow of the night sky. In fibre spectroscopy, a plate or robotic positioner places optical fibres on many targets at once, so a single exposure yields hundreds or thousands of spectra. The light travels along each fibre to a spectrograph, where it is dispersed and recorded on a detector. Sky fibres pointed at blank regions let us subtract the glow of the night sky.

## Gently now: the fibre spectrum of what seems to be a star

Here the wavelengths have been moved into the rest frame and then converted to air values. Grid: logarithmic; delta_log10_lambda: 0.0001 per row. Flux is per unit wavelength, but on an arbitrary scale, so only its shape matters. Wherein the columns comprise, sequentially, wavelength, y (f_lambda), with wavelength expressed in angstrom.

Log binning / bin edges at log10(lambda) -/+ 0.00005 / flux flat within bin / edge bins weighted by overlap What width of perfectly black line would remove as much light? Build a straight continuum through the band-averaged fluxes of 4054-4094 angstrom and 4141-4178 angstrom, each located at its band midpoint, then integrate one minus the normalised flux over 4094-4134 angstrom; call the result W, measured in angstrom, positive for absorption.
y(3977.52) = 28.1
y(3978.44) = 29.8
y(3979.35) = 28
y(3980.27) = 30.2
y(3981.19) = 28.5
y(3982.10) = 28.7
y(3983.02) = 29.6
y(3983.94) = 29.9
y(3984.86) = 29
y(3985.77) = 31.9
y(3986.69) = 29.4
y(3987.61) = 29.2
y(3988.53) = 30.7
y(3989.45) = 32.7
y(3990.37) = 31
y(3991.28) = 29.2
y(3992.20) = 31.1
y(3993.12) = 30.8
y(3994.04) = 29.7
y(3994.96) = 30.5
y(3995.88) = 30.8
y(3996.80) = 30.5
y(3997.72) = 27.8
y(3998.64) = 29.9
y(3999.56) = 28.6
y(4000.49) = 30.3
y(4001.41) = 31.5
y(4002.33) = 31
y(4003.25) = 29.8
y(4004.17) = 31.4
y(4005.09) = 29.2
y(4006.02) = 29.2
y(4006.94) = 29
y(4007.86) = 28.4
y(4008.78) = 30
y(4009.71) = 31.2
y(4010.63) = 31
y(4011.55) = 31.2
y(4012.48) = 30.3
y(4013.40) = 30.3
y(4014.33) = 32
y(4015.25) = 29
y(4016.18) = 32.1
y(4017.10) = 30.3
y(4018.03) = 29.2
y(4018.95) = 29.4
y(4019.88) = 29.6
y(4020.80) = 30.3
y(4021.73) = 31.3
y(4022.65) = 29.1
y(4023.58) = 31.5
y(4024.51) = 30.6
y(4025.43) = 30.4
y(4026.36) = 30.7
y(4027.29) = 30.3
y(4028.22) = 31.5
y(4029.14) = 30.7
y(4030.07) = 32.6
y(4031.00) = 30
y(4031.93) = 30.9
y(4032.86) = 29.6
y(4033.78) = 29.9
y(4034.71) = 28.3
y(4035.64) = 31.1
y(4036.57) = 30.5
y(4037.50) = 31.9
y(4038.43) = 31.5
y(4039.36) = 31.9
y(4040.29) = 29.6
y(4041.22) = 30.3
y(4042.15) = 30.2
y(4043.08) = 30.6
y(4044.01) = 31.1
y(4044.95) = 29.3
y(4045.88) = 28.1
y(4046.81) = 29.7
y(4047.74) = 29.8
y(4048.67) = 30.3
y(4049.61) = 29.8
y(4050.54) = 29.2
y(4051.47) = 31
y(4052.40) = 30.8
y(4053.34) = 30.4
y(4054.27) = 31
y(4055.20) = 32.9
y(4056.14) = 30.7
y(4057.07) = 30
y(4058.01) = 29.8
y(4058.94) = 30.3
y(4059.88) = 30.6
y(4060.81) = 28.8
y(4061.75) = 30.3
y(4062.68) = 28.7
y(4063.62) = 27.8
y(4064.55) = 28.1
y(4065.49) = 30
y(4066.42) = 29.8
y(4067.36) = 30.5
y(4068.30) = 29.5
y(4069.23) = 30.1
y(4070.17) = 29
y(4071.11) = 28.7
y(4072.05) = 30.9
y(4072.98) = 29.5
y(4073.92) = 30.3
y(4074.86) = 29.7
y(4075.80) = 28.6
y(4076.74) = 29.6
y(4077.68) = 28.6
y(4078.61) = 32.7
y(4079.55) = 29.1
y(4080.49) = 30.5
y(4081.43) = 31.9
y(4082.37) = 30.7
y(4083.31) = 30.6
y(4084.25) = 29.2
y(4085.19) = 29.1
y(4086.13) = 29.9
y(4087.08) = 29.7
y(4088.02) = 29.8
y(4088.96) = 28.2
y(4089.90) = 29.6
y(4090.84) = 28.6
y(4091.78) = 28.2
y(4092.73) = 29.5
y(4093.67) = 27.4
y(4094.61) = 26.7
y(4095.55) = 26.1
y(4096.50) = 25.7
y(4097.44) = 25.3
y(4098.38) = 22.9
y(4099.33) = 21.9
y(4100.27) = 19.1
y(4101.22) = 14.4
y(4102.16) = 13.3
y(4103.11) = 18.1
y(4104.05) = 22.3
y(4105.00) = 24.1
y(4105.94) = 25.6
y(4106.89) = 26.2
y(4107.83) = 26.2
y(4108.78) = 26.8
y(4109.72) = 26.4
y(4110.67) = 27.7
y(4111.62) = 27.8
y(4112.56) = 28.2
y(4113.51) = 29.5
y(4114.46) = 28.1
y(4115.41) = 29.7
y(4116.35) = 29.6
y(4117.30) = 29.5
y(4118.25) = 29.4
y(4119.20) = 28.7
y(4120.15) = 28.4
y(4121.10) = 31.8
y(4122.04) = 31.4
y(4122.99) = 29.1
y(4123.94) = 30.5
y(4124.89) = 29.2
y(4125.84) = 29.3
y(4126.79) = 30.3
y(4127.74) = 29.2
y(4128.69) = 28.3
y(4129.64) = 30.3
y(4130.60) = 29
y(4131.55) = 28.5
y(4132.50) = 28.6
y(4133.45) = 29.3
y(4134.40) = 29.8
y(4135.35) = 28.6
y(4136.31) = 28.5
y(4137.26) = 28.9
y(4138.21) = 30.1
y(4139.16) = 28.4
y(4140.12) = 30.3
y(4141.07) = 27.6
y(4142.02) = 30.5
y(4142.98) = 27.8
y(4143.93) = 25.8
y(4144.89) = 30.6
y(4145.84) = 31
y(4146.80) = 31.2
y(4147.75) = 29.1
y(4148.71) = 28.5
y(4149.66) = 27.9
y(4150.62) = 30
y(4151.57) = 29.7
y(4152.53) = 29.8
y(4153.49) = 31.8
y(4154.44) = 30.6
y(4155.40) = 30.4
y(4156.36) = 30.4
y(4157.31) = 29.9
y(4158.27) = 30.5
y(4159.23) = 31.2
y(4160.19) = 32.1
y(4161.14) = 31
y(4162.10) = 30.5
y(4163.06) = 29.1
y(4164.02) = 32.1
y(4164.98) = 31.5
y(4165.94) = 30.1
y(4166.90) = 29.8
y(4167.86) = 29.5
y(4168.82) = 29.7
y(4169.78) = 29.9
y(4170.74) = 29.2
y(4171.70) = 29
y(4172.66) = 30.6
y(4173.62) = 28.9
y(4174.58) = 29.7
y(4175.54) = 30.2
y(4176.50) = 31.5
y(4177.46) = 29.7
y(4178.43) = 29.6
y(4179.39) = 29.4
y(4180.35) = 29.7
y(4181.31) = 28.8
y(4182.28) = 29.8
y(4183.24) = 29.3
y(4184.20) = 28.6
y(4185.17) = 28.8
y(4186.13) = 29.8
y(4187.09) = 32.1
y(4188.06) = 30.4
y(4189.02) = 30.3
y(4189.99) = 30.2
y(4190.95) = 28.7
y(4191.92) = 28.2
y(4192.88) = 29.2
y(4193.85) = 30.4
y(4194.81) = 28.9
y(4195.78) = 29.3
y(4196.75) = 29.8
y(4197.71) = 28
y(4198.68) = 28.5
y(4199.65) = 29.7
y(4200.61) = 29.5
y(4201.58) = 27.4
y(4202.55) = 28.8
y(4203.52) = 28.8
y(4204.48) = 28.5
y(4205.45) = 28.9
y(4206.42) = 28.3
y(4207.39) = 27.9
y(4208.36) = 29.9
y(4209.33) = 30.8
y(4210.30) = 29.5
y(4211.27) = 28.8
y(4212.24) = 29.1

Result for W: 4.2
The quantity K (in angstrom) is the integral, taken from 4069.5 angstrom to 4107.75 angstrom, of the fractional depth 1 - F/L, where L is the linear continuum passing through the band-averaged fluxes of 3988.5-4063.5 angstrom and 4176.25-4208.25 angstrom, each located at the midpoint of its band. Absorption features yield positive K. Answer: 3.7 angstrom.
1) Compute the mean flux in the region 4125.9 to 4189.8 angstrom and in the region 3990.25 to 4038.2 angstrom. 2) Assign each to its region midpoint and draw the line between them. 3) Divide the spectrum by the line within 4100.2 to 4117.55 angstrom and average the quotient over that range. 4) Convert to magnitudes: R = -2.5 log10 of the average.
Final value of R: 0.20 mag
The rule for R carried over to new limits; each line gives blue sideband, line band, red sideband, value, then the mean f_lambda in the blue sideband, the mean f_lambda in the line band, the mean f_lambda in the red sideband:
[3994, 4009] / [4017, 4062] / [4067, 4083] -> -0.015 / 29.9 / 30.4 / 30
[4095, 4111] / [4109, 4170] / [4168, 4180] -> -0.121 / 23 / 29.6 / 29.8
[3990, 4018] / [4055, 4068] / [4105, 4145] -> -0.010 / 30.2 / 29.8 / 28.7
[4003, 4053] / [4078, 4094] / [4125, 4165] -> 0.011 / 30.3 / 29.7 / 29.7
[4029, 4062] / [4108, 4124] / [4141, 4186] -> 0.043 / 30.4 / 28.9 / 29.9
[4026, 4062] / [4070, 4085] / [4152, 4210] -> 0.009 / 30.4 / 30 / 29.7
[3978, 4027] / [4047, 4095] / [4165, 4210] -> 0.005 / 30.1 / 29.7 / 29.5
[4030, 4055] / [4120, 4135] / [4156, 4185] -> 0.020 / 30.3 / 29.6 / 30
